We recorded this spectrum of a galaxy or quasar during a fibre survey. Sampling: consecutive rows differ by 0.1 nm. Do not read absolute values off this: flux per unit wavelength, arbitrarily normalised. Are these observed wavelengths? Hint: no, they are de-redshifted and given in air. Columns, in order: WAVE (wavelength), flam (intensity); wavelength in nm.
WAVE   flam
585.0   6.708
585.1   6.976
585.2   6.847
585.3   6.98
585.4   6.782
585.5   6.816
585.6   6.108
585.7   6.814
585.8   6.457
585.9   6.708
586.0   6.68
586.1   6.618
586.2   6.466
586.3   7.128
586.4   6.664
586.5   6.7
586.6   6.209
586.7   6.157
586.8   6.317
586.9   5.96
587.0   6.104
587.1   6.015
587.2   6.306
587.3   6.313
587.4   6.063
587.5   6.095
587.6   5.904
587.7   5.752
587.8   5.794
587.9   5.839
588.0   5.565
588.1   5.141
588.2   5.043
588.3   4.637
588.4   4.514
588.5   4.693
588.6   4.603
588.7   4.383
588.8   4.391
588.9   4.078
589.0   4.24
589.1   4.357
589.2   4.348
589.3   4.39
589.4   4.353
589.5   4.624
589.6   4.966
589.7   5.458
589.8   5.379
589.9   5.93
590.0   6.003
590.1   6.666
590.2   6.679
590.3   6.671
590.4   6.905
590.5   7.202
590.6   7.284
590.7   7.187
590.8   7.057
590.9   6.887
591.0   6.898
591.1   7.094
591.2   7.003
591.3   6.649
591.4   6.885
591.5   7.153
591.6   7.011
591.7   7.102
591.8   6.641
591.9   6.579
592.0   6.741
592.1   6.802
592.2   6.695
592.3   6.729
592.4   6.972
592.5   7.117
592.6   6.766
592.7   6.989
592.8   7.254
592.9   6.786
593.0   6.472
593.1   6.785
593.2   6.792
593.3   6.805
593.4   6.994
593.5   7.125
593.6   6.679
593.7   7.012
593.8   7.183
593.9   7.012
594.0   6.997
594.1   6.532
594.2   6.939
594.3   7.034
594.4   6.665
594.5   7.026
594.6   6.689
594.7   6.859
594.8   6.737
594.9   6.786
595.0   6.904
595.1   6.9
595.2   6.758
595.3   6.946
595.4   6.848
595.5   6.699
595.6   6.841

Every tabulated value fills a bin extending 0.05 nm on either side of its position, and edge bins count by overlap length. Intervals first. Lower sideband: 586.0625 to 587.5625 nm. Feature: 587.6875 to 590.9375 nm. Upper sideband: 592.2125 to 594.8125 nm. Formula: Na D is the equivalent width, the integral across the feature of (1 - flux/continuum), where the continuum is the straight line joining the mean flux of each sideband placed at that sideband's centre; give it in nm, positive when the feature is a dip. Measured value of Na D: 0.53 nm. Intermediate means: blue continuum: 6.34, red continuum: 6.88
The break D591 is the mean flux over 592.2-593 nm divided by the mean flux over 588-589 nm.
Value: 1.5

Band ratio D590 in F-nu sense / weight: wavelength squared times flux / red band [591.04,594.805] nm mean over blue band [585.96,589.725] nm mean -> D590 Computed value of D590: 1.3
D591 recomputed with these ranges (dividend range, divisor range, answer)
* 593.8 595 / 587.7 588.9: 1.38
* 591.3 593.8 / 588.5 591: 1.23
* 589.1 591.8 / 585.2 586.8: 0.95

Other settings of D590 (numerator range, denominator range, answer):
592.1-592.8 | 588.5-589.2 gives 1.60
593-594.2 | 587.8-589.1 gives 1.46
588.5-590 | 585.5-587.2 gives 0.74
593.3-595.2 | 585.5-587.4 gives 1.10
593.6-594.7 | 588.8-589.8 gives 1.53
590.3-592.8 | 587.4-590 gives 1.39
